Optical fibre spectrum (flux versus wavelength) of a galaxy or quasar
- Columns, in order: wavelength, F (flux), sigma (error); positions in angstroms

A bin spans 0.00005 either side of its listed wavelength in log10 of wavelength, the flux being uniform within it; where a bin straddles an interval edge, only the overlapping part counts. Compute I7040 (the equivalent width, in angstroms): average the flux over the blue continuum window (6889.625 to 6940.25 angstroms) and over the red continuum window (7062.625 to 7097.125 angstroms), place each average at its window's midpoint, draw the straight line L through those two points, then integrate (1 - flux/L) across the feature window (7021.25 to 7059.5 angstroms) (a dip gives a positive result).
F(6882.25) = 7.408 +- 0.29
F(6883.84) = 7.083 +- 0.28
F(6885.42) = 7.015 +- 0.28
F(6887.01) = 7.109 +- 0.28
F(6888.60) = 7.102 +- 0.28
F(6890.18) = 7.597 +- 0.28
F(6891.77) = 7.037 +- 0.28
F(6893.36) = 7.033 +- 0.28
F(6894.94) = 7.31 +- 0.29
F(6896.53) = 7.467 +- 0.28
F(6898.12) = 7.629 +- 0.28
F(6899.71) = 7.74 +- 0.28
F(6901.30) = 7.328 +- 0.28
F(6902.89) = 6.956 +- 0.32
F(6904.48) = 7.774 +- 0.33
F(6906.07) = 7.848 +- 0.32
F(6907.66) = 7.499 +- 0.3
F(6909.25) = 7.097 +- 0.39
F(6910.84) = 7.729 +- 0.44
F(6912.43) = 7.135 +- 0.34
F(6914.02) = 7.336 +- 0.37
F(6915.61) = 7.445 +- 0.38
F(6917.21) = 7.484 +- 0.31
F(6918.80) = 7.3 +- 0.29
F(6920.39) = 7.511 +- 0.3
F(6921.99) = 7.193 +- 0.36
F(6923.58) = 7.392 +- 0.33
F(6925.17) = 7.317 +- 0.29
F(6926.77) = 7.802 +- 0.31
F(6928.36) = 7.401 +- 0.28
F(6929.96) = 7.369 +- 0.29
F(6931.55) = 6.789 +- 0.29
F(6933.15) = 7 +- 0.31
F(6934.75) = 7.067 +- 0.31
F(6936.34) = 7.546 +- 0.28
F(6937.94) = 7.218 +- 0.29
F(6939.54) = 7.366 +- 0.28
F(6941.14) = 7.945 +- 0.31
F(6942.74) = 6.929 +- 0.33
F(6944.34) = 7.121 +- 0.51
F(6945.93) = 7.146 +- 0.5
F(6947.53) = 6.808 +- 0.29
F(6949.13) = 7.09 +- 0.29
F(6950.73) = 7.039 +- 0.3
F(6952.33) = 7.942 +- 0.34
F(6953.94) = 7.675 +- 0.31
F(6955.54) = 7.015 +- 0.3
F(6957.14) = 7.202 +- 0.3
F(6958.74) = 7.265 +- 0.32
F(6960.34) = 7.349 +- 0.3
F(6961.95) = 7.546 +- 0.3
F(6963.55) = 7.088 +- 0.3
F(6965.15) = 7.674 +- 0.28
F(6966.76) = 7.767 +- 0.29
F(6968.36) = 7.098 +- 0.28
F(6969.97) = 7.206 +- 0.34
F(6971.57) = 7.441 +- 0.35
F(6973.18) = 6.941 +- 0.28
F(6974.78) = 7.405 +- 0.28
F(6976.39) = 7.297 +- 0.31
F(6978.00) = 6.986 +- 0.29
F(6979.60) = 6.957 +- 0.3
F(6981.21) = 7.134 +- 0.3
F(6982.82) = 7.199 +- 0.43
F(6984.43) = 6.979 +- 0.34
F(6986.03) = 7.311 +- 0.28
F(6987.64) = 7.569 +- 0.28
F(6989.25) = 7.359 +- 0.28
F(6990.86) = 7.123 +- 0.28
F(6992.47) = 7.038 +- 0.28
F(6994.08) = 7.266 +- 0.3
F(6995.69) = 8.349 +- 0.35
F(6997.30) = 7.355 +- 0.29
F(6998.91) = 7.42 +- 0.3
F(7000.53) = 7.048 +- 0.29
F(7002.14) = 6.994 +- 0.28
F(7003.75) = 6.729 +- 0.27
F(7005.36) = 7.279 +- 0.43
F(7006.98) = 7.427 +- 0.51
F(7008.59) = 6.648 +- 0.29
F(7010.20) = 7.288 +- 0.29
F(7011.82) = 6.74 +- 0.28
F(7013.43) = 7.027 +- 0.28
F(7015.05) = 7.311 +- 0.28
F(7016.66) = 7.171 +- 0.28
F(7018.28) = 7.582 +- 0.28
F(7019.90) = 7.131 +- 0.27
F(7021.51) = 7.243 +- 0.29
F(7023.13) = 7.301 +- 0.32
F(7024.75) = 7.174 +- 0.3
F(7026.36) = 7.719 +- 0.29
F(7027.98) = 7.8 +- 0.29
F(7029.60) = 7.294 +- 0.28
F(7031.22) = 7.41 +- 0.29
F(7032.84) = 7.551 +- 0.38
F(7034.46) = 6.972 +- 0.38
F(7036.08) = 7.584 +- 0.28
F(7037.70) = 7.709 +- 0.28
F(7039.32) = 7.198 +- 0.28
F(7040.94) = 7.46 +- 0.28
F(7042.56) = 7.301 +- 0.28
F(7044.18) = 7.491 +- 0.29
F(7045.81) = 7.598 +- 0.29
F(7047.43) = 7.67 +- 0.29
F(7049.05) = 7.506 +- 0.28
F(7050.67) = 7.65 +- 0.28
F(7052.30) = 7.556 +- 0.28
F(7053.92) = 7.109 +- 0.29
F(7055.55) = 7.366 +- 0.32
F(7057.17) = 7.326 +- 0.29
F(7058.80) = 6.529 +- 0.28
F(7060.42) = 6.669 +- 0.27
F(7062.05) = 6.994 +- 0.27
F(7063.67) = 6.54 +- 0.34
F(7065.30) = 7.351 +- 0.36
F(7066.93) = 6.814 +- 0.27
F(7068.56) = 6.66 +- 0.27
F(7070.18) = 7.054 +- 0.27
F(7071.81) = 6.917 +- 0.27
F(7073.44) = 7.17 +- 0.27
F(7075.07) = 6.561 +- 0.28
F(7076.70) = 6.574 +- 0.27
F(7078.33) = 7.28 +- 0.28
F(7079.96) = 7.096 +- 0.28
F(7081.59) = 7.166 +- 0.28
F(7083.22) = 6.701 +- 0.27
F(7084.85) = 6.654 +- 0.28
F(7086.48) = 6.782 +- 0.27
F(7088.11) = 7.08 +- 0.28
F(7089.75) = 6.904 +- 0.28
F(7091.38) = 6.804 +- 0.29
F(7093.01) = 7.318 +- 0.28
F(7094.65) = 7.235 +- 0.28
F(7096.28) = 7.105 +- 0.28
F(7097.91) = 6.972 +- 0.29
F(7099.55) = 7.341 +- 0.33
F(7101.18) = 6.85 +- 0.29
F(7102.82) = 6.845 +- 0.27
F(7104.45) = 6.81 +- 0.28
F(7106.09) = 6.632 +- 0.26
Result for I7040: -1.9 angstroms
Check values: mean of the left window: 7.36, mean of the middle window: 7.4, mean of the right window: 6.94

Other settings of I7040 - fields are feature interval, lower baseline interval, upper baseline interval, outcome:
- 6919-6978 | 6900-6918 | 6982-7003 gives 0.6 angstroms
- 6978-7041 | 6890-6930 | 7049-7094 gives -1.0 angstroms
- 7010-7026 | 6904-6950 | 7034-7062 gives 0.3 angstroms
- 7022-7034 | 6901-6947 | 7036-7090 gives -0.5 angstroms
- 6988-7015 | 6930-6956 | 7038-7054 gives 0.6 angstroms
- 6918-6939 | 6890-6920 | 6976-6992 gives 0.1 angstroms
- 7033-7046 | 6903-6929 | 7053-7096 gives -0.6 angstroms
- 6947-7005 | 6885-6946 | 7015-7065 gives 0.5 angstroms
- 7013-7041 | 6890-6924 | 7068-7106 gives -1.1 angstroms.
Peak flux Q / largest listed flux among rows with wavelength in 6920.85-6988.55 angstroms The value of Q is 7.945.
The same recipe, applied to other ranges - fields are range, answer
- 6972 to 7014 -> 8.349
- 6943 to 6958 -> 7.942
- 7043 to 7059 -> 7.67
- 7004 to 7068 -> 7.8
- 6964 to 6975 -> 7.767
